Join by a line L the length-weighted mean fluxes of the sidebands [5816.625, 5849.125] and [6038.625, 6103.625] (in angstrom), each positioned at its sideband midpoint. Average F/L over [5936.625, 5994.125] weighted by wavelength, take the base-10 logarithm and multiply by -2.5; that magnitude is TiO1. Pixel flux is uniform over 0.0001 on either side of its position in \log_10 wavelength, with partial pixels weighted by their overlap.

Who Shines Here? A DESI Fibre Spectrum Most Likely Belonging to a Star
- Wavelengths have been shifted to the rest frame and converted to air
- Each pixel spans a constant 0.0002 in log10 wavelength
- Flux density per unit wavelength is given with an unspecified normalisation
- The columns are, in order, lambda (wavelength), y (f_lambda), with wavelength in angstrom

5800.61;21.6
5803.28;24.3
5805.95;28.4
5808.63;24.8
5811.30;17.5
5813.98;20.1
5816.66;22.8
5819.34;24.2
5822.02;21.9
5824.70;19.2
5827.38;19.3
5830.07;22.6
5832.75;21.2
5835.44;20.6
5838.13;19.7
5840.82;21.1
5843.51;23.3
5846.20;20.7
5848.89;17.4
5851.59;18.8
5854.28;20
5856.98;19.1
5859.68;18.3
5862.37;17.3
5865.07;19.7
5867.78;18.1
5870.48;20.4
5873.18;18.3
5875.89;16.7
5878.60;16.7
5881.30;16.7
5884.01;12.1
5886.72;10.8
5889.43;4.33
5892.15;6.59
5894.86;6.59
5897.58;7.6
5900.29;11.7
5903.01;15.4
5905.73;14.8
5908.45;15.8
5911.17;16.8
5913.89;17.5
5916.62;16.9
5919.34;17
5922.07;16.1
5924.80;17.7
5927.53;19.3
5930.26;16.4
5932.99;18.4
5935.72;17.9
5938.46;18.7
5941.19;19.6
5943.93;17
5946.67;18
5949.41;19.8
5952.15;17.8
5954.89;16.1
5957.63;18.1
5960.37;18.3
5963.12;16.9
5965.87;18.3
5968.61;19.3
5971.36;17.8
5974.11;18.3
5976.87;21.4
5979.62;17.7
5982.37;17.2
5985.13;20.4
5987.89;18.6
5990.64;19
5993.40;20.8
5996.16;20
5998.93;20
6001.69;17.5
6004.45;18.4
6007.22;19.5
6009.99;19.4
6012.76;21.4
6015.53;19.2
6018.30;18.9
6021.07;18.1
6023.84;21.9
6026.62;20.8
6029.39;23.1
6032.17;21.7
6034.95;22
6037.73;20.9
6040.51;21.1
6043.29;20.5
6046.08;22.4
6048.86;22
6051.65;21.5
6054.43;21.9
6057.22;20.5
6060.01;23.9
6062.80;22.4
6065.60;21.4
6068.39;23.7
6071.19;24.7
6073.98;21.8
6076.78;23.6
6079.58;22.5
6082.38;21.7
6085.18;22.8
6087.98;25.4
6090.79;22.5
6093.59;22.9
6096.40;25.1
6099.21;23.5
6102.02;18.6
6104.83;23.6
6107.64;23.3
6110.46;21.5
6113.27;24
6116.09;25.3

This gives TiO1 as 0.18 mag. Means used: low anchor 21.1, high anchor 22.4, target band 18.5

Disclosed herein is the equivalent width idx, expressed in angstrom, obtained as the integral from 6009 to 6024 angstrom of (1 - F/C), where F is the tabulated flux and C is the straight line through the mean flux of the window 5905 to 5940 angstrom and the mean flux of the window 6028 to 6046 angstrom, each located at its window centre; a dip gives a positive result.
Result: 0.8 angstrom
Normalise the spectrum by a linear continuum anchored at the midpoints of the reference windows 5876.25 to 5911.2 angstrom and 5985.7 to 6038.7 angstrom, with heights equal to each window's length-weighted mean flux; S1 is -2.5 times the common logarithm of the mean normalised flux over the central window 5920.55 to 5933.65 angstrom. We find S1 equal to -0.225 mag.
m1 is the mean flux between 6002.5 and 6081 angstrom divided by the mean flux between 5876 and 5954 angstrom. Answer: 1.41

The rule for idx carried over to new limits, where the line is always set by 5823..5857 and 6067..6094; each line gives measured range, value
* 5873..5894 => 8.6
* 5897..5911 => 4.9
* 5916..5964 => 8.2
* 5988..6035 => 4.9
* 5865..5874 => 0.7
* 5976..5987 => 1.5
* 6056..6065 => 0.3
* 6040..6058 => 1.1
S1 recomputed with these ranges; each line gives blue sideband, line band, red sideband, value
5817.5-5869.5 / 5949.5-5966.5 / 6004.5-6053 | 0.16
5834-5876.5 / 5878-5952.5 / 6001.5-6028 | 0.28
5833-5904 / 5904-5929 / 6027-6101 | 0.05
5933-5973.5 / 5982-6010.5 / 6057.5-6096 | 0.03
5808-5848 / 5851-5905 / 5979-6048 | 0.38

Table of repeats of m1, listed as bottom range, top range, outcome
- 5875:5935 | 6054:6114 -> 1.60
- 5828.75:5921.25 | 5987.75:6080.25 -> 1.28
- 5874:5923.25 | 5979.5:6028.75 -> 1.46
